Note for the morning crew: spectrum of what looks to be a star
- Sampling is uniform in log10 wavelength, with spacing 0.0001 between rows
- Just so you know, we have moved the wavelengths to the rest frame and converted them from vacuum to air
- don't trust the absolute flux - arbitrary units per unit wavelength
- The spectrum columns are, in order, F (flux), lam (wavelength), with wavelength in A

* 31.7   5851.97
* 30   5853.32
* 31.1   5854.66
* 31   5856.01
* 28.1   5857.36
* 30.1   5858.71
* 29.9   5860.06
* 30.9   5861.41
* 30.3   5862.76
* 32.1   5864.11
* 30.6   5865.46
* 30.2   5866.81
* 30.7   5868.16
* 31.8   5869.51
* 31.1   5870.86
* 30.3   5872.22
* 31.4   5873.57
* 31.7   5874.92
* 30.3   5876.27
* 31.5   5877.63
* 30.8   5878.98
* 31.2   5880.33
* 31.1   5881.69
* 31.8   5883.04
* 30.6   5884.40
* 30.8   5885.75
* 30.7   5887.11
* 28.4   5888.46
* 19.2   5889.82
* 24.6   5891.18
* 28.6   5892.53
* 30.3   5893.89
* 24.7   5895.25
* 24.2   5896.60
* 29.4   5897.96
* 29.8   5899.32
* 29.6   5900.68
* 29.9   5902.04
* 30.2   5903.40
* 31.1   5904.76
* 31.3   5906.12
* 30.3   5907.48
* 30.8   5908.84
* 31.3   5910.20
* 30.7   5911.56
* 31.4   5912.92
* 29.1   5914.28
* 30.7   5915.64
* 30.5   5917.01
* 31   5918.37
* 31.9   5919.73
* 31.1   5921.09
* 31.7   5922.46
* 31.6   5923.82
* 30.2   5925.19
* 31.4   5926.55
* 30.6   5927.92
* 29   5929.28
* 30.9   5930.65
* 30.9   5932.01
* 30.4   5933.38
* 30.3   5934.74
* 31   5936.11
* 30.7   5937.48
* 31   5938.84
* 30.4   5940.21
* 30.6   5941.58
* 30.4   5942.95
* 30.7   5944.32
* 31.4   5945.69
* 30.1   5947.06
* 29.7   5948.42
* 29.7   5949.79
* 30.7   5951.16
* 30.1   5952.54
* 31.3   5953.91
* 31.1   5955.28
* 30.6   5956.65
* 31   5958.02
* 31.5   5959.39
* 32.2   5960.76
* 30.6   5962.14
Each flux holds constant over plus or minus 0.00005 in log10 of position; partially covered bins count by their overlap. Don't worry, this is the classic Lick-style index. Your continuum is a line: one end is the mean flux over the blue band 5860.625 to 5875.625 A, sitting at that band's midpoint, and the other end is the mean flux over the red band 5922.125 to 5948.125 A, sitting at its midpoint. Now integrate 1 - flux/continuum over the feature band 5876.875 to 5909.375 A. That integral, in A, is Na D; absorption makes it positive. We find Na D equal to 1.8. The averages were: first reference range 31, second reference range 30.7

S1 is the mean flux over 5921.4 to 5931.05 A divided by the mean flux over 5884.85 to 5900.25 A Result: 1.1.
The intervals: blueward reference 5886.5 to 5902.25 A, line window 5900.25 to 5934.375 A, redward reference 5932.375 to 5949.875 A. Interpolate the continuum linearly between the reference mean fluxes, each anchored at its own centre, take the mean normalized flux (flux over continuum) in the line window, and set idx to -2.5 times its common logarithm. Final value -0.07 mag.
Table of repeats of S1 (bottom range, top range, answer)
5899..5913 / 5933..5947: 1.00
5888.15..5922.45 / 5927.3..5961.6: 1.05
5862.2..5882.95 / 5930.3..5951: 0.98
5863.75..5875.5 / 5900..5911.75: 0.98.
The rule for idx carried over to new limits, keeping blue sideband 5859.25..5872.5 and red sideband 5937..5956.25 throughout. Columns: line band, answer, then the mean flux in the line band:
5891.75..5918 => 0.04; 29.7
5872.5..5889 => 0.00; 30.9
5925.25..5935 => 0.00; 30.5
